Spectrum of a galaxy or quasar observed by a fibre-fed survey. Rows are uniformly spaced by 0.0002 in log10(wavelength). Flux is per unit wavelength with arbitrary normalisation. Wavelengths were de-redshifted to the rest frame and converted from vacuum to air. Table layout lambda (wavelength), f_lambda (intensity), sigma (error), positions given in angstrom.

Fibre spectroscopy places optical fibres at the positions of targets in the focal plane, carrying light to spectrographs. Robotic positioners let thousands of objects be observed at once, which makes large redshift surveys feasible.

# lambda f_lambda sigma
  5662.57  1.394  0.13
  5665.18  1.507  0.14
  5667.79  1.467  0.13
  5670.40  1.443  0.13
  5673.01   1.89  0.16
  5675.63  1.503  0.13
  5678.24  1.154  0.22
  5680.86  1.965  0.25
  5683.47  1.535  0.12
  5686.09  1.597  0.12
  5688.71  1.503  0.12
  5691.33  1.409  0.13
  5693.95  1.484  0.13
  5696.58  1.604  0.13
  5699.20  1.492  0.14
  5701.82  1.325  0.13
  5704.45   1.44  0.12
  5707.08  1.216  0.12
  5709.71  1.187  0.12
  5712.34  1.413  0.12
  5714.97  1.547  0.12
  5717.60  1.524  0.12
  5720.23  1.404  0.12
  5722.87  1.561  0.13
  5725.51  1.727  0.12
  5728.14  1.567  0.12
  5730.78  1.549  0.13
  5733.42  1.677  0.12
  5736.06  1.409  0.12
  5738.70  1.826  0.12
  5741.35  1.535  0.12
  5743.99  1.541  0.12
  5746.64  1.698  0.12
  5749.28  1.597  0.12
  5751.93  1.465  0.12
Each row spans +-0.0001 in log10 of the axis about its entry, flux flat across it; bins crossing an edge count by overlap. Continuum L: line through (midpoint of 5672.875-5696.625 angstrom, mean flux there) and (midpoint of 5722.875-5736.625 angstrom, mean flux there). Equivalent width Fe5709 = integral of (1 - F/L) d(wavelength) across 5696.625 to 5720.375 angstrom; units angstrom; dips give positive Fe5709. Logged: 2.51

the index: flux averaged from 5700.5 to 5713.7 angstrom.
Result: 1.32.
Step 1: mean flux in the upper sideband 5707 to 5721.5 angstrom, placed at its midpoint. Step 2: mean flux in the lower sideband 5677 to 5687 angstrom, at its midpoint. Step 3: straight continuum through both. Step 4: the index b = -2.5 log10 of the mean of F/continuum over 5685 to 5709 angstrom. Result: 0.03 mag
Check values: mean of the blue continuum 1.56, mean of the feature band 1.44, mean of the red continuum 1.4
